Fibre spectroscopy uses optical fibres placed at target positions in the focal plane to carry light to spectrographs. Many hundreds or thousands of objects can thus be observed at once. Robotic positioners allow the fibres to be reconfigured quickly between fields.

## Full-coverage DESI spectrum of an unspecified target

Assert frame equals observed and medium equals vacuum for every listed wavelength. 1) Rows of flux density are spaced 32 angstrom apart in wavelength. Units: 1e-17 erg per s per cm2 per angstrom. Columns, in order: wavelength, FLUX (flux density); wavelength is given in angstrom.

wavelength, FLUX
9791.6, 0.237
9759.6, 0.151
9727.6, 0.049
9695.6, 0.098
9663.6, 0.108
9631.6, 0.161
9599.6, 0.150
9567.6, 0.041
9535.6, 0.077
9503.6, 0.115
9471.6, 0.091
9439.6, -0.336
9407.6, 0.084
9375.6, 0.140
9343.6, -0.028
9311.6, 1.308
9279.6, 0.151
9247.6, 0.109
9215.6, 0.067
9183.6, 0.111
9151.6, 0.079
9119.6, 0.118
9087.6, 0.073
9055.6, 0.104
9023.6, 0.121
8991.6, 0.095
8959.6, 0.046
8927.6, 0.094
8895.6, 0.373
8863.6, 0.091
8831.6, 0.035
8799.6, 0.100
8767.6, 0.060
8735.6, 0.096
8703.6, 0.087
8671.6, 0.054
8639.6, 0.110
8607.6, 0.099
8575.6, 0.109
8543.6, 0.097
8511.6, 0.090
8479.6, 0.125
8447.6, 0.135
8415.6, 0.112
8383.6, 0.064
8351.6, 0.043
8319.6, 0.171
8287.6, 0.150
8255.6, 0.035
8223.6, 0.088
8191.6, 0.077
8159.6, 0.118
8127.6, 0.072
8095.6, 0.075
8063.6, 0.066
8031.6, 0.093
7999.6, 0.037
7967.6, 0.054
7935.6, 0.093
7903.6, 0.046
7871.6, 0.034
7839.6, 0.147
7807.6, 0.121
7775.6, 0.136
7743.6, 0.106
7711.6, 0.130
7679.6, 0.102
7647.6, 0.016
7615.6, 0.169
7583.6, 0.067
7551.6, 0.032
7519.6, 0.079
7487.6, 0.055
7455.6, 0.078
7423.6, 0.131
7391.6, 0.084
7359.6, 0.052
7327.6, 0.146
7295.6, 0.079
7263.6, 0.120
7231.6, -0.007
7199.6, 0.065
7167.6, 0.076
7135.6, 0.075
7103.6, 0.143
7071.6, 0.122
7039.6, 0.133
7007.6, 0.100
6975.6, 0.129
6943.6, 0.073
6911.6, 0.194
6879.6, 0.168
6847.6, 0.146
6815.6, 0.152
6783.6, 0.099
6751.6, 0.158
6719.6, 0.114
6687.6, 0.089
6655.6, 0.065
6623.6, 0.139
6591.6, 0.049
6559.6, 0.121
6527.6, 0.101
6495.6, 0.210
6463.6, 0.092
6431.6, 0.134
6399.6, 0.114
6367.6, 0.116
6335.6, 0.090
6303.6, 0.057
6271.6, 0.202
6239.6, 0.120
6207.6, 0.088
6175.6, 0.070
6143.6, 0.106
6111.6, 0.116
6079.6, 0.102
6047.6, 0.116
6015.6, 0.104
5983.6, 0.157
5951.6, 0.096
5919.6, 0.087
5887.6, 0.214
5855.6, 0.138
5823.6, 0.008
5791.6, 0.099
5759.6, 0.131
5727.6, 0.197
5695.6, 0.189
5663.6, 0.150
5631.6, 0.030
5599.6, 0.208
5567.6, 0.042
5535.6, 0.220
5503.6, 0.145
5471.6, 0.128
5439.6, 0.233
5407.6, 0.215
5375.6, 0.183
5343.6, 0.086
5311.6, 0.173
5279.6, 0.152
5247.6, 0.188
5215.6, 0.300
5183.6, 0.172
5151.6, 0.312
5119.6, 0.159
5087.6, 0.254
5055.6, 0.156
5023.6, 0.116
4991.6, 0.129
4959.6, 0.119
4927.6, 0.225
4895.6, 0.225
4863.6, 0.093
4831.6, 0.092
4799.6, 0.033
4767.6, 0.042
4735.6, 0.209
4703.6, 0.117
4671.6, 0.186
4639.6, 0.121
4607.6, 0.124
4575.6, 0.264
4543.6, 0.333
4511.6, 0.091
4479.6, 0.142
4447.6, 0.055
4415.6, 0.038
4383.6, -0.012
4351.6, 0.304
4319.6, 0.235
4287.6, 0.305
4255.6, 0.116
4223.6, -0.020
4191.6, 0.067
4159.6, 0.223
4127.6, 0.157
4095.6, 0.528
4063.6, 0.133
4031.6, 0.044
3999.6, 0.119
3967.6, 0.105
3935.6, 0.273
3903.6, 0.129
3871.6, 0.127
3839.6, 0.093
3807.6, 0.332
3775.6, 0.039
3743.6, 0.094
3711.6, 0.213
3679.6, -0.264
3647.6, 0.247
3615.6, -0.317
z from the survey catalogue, 1.39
